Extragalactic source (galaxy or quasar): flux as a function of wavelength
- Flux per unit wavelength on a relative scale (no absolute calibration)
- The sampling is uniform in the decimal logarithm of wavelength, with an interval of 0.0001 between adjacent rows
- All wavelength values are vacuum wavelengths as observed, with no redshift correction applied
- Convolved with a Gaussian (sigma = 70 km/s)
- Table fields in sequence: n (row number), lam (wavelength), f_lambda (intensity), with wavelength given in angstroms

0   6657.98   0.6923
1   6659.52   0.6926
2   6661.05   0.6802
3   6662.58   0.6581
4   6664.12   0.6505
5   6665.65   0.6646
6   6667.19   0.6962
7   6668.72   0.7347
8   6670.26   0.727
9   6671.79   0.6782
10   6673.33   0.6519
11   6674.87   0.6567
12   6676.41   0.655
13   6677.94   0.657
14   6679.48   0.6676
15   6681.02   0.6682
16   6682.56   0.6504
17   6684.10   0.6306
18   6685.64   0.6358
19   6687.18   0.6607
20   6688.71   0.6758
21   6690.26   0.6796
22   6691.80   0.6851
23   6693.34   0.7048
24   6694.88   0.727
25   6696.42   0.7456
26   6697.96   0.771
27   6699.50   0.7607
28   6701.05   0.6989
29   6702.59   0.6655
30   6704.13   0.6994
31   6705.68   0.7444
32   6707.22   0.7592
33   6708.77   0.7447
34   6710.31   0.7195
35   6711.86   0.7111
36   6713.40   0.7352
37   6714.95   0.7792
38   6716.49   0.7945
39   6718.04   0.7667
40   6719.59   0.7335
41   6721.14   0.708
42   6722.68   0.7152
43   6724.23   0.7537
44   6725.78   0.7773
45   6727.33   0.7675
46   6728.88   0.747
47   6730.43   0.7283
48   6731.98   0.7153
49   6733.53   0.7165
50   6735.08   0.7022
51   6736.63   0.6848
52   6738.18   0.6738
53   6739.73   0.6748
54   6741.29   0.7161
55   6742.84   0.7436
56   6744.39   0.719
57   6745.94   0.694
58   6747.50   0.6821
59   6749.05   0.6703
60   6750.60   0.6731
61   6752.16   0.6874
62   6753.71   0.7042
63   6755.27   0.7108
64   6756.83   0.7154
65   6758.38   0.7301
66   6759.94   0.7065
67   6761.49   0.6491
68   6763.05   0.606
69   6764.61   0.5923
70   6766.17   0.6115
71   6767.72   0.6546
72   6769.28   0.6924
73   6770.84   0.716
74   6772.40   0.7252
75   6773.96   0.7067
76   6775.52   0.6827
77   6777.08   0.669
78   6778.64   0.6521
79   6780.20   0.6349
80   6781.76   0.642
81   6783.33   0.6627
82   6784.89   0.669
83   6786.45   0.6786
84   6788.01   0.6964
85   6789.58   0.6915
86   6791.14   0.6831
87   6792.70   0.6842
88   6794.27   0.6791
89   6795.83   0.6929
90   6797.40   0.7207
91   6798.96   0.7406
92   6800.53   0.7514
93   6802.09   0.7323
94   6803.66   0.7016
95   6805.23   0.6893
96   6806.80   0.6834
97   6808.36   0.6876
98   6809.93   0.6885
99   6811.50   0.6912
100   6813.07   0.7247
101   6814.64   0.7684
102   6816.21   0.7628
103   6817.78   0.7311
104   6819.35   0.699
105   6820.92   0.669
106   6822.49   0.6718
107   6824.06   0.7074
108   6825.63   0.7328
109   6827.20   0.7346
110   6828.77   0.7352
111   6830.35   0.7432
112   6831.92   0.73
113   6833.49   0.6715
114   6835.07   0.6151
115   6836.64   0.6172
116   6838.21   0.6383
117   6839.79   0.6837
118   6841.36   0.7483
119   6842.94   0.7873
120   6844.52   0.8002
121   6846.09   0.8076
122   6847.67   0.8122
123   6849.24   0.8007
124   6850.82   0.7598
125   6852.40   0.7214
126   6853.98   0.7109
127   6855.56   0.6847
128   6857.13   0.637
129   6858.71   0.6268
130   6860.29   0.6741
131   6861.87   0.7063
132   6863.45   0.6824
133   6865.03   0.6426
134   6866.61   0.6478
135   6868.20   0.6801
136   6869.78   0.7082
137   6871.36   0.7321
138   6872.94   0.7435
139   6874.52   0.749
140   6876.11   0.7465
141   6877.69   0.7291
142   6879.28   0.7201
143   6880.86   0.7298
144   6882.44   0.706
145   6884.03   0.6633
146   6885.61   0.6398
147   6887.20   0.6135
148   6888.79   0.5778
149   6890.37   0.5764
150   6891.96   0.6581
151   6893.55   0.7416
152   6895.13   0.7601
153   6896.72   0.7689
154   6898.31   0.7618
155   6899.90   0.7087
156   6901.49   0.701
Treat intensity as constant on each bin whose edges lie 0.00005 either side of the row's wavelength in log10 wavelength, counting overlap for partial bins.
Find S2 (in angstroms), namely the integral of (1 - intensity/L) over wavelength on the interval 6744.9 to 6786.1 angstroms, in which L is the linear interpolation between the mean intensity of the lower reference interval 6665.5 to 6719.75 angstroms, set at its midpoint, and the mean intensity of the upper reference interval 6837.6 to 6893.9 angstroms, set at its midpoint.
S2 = 1.7 angstroms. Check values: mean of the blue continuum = 0.704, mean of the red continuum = 0.702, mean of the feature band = 0.675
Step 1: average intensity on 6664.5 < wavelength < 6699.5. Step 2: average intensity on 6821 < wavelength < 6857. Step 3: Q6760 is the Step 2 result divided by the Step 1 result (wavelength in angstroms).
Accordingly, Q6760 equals 1.1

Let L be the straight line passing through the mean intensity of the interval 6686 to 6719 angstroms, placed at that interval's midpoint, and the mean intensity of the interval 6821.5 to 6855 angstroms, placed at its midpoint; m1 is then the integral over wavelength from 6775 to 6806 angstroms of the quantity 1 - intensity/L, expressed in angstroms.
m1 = 1.6 angstroms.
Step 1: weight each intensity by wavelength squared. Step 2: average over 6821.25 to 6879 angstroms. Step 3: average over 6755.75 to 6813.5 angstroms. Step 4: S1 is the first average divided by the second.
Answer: 1.06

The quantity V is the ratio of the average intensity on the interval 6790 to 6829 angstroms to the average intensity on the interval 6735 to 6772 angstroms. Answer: 1.04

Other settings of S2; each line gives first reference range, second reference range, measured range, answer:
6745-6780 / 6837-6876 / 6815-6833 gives -0.4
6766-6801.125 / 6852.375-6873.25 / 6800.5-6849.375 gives -2.4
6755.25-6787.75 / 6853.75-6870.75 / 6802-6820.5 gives -1.1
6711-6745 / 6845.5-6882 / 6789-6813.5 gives 0.7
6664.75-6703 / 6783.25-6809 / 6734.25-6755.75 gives -0.1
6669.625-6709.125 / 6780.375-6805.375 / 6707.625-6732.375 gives -1.9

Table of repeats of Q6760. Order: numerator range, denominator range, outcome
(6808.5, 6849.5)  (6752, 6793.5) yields 1.07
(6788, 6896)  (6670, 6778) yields 1.00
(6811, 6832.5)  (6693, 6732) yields 0.98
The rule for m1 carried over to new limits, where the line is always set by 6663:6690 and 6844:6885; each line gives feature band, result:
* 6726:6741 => -0.71 angstroms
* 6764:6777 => 0.34 angstroms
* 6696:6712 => -1.29 angstroms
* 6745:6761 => -0.22 angstroms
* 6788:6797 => 0.11 angstroms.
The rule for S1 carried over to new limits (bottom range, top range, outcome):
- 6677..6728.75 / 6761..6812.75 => 0.98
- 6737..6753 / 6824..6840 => 1.02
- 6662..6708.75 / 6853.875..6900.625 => 1.06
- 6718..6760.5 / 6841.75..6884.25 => 1.05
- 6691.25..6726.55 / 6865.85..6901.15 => 1.00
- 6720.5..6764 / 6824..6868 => 1.04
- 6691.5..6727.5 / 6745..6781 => 0.93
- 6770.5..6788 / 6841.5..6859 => 1.12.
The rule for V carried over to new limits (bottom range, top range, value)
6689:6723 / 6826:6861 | 0.98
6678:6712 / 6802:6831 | 1.02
